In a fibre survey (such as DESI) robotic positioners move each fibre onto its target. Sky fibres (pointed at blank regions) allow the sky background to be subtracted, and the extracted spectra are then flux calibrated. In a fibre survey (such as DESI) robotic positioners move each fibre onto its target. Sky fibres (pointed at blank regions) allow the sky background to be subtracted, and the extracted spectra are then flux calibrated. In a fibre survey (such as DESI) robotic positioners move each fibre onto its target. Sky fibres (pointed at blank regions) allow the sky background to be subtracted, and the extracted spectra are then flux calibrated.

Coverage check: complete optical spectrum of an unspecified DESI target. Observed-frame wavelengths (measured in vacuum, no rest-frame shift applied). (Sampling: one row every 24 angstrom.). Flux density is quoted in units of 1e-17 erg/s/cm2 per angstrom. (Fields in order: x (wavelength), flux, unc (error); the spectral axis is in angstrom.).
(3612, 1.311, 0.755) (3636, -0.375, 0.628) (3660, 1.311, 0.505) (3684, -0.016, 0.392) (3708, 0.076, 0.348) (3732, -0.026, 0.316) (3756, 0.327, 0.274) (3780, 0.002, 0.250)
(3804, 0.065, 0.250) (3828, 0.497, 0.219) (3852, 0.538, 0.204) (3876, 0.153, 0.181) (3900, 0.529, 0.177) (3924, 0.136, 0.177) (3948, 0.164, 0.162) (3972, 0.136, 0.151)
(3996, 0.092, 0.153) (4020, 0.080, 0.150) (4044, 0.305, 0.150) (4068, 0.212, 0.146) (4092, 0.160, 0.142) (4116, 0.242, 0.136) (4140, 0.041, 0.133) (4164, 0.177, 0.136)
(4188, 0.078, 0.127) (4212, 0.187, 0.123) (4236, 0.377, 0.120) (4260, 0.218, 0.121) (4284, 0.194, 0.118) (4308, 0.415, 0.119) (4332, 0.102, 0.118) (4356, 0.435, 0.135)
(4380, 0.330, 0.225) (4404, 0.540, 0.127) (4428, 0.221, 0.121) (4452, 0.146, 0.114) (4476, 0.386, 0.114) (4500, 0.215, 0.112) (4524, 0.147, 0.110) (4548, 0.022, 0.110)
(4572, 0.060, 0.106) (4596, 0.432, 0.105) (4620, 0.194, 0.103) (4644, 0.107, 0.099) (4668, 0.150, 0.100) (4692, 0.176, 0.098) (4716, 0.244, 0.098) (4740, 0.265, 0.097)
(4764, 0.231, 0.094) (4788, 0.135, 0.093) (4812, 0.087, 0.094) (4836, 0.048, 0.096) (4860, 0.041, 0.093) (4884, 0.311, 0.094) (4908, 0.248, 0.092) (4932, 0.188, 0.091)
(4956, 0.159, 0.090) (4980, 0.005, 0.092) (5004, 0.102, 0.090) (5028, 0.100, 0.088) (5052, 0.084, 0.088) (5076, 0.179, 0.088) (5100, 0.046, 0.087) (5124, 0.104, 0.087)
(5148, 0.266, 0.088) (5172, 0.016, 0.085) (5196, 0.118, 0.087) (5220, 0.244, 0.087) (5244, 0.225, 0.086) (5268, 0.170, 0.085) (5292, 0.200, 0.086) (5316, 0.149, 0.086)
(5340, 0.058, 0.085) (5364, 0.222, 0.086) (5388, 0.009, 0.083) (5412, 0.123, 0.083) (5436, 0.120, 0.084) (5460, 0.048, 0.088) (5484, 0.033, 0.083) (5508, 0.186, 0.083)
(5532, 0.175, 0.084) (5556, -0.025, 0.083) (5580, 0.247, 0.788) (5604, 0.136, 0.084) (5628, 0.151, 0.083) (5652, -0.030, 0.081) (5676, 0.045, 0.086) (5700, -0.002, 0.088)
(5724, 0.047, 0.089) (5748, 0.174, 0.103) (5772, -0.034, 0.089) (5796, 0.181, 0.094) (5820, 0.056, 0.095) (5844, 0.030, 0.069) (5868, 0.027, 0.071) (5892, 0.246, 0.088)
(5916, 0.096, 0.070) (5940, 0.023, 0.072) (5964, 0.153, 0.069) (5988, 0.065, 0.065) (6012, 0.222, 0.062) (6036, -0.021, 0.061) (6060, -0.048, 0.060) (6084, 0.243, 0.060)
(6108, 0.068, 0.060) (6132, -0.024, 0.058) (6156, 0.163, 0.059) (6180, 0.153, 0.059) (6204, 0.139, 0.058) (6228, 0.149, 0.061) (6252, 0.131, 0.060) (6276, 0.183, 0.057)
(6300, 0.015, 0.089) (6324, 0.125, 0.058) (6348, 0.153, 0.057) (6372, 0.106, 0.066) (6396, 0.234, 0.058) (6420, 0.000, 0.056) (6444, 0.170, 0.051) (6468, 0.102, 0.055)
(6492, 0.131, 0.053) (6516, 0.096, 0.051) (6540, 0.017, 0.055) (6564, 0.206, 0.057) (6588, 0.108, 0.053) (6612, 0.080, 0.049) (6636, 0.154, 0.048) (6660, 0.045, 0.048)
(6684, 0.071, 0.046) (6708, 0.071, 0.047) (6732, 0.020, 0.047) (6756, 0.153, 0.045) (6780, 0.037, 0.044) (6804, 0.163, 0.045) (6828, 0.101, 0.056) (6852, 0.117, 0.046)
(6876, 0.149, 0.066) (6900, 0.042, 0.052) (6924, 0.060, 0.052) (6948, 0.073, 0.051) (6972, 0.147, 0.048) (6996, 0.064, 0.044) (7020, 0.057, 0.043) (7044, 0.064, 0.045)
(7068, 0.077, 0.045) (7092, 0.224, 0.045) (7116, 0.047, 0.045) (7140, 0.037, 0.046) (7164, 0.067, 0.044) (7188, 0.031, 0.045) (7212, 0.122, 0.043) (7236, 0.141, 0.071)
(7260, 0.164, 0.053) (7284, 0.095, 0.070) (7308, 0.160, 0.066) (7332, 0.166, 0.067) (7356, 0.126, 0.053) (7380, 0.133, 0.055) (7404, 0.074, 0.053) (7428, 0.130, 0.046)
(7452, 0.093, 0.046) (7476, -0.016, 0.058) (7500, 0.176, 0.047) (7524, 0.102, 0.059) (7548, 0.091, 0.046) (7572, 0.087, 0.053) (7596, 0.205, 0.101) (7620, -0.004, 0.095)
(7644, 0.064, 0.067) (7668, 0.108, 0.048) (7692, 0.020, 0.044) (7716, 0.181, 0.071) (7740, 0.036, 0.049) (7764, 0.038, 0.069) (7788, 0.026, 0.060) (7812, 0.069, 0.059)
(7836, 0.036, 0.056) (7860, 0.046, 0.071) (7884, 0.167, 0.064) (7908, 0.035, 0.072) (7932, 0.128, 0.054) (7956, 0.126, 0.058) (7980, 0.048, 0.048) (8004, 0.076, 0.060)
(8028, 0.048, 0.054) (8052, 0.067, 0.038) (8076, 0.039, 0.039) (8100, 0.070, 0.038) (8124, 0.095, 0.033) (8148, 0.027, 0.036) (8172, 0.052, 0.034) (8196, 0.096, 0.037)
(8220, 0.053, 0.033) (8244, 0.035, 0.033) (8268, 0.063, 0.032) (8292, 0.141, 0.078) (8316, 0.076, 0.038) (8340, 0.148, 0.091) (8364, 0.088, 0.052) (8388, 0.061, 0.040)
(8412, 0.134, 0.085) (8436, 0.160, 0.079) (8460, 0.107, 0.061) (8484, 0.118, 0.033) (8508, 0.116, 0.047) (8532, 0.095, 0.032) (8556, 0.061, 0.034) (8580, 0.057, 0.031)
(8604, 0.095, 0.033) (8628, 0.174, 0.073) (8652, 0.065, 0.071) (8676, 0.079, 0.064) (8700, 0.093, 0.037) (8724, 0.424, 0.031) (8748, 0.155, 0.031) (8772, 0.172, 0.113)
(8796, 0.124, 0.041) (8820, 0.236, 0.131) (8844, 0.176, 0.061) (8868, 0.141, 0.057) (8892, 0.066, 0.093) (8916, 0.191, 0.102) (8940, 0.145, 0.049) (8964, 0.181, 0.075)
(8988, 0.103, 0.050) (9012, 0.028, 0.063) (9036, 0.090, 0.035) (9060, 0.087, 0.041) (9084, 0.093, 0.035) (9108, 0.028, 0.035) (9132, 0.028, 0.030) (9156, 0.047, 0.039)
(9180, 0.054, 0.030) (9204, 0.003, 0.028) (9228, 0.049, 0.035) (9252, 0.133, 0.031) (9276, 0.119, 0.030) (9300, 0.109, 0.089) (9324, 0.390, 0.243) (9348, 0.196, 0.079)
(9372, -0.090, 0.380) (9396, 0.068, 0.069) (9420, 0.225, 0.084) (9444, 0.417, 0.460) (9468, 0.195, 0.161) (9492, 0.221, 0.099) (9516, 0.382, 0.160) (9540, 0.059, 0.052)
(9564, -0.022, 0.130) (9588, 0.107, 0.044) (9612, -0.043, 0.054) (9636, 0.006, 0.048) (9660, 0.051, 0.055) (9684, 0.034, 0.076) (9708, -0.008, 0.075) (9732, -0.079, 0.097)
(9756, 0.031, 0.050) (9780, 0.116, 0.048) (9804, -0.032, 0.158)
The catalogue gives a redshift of 1.34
